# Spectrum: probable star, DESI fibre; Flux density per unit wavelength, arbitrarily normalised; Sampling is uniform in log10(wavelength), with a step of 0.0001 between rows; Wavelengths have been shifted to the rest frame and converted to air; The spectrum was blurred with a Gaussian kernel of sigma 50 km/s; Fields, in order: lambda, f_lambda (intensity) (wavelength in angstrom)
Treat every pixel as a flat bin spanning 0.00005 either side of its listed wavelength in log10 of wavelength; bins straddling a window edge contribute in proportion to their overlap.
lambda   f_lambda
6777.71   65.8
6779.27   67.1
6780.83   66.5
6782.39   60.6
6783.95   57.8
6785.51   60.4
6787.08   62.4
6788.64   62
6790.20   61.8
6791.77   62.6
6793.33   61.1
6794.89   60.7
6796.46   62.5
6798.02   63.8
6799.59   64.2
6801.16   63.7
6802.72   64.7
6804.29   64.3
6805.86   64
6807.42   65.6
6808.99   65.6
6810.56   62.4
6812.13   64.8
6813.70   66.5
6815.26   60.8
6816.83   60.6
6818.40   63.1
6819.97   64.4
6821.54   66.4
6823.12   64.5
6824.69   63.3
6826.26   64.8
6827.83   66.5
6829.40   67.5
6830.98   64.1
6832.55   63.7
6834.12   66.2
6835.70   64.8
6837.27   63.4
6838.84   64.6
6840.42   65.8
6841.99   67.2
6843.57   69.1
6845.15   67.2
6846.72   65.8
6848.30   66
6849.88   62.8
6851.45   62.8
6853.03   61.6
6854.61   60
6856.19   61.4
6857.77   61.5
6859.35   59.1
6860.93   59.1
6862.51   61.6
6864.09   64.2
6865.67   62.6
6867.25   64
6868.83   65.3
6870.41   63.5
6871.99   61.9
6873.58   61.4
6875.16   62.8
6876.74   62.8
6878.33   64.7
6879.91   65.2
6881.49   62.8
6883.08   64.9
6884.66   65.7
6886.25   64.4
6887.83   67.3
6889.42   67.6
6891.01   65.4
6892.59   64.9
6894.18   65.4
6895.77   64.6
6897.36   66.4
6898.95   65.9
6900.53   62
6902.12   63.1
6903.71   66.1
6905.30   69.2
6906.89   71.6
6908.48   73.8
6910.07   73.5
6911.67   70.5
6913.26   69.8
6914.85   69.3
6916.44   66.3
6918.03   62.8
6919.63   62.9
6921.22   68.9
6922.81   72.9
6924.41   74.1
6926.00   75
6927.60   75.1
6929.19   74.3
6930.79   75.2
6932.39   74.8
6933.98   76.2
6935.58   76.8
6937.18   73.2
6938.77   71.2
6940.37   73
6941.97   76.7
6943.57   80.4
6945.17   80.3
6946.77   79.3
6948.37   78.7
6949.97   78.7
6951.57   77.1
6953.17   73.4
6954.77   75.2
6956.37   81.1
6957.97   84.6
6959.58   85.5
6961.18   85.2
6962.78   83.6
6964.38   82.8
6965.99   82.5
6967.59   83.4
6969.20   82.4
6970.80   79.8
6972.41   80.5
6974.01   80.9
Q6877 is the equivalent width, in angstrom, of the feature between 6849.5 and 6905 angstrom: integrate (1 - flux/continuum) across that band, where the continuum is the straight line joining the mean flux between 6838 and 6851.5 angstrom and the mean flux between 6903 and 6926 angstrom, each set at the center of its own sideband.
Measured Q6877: 3.3 angstrom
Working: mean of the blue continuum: 65.9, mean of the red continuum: 69.6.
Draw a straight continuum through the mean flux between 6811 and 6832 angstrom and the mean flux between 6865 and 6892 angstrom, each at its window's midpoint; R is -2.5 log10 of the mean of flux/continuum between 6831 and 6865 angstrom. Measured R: 0.01 mag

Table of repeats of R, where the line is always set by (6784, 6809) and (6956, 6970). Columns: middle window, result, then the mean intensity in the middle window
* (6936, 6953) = 0.062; 76.7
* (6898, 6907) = 0.154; 66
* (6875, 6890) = 0.136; 64.9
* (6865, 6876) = 0.144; 63.1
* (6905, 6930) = 0.106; 70.6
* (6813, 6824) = 0.031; 63.7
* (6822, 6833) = 0.029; 65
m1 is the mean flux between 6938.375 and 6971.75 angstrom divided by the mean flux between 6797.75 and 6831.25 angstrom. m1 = 1.24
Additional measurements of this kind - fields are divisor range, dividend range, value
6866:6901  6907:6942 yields 1.12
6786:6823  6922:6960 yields 1.21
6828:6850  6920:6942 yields 1.12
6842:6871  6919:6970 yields 1.22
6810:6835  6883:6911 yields 1.04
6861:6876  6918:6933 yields 1.14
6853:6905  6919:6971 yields 1.22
